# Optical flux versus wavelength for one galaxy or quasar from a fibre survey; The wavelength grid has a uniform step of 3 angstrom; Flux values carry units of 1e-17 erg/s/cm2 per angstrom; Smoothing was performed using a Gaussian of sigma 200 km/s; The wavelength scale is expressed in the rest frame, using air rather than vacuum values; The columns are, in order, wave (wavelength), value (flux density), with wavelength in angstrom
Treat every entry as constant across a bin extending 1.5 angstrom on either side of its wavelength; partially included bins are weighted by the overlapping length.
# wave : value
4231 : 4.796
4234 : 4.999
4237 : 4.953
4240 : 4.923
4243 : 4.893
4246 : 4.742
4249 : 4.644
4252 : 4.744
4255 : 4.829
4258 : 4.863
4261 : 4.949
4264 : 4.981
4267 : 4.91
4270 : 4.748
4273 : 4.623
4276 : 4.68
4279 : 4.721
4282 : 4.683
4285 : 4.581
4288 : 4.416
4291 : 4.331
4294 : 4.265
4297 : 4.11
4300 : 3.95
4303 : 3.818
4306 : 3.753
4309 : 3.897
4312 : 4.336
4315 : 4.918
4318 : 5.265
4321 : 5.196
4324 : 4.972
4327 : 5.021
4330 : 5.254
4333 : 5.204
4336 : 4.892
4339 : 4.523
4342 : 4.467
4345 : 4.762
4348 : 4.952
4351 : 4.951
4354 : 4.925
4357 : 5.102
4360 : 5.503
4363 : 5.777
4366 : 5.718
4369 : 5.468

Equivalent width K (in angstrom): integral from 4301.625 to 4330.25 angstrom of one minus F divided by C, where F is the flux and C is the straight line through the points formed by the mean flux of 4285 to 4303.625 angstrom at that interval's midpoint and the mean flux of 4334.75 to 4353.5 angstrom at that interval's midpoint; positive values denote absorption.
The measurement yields -1.1 angstrom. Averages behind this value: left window 4.2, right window 4.76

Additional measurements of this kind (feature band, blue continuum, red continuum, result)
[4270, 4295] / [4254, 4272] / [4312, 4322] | 1.9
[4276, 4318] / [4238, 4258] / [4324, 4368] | 5.1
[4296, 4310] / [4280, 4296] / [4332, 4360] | 2.0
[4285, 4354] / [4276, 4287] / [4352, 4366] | 5.4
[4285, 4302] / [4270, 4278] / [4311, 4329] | 2.0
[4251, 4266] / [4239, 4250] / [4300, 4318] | -0.7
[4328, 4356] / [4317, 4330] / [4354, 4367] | 2.1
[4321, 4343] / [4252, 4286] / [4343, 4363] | 0.3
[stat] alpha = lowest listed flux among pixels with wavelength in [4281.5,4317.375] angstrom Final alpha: 3.753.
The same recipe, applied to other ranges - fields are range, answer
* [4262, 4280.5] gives 4.623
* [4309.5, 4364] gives 4.336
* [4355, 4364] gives 5.102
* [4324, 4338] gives 4.892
